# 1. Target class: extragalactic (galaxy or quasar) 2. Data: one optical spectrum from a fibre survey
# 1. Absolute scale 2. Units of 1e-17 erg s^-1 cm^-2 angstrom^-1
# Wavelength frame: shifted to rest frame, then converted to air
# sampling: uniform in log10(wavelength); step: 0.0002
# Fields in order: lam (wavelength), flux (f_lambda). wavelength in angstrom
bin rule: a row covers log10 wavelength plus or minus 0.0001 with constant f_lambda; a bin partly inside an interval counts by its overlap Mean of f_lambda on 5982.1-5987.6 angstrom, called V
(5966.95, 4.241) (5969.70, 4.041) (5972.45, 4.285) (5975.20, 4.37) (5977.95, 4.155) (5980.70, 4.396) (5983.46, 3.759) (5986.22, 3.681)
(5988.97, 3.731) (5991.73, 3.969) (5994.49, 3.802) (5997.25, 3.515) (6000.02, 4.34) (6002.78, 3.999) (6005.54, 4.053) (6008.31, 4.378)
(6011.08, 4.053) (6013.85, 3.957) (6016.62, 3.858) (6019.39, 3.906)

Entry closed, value 3.72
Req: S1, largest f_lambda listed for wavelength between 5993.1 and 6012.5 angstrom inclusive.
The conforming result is 4.378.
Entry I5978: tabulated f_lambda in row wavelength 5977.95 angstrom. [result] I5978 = 4.155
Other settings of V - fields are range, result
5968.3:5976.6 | 4.23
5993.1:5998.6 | 3.66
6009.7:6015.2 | 4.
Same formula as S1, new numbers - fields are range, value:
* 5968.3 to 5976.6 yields 4.37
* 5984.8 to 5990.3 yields 3.731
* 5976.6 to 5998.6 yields 4.396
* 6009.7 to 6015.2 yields 4.053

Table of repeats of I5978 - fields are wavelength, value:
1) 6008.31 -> 4.378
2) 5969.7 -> 4.041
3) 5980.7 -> 4.396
